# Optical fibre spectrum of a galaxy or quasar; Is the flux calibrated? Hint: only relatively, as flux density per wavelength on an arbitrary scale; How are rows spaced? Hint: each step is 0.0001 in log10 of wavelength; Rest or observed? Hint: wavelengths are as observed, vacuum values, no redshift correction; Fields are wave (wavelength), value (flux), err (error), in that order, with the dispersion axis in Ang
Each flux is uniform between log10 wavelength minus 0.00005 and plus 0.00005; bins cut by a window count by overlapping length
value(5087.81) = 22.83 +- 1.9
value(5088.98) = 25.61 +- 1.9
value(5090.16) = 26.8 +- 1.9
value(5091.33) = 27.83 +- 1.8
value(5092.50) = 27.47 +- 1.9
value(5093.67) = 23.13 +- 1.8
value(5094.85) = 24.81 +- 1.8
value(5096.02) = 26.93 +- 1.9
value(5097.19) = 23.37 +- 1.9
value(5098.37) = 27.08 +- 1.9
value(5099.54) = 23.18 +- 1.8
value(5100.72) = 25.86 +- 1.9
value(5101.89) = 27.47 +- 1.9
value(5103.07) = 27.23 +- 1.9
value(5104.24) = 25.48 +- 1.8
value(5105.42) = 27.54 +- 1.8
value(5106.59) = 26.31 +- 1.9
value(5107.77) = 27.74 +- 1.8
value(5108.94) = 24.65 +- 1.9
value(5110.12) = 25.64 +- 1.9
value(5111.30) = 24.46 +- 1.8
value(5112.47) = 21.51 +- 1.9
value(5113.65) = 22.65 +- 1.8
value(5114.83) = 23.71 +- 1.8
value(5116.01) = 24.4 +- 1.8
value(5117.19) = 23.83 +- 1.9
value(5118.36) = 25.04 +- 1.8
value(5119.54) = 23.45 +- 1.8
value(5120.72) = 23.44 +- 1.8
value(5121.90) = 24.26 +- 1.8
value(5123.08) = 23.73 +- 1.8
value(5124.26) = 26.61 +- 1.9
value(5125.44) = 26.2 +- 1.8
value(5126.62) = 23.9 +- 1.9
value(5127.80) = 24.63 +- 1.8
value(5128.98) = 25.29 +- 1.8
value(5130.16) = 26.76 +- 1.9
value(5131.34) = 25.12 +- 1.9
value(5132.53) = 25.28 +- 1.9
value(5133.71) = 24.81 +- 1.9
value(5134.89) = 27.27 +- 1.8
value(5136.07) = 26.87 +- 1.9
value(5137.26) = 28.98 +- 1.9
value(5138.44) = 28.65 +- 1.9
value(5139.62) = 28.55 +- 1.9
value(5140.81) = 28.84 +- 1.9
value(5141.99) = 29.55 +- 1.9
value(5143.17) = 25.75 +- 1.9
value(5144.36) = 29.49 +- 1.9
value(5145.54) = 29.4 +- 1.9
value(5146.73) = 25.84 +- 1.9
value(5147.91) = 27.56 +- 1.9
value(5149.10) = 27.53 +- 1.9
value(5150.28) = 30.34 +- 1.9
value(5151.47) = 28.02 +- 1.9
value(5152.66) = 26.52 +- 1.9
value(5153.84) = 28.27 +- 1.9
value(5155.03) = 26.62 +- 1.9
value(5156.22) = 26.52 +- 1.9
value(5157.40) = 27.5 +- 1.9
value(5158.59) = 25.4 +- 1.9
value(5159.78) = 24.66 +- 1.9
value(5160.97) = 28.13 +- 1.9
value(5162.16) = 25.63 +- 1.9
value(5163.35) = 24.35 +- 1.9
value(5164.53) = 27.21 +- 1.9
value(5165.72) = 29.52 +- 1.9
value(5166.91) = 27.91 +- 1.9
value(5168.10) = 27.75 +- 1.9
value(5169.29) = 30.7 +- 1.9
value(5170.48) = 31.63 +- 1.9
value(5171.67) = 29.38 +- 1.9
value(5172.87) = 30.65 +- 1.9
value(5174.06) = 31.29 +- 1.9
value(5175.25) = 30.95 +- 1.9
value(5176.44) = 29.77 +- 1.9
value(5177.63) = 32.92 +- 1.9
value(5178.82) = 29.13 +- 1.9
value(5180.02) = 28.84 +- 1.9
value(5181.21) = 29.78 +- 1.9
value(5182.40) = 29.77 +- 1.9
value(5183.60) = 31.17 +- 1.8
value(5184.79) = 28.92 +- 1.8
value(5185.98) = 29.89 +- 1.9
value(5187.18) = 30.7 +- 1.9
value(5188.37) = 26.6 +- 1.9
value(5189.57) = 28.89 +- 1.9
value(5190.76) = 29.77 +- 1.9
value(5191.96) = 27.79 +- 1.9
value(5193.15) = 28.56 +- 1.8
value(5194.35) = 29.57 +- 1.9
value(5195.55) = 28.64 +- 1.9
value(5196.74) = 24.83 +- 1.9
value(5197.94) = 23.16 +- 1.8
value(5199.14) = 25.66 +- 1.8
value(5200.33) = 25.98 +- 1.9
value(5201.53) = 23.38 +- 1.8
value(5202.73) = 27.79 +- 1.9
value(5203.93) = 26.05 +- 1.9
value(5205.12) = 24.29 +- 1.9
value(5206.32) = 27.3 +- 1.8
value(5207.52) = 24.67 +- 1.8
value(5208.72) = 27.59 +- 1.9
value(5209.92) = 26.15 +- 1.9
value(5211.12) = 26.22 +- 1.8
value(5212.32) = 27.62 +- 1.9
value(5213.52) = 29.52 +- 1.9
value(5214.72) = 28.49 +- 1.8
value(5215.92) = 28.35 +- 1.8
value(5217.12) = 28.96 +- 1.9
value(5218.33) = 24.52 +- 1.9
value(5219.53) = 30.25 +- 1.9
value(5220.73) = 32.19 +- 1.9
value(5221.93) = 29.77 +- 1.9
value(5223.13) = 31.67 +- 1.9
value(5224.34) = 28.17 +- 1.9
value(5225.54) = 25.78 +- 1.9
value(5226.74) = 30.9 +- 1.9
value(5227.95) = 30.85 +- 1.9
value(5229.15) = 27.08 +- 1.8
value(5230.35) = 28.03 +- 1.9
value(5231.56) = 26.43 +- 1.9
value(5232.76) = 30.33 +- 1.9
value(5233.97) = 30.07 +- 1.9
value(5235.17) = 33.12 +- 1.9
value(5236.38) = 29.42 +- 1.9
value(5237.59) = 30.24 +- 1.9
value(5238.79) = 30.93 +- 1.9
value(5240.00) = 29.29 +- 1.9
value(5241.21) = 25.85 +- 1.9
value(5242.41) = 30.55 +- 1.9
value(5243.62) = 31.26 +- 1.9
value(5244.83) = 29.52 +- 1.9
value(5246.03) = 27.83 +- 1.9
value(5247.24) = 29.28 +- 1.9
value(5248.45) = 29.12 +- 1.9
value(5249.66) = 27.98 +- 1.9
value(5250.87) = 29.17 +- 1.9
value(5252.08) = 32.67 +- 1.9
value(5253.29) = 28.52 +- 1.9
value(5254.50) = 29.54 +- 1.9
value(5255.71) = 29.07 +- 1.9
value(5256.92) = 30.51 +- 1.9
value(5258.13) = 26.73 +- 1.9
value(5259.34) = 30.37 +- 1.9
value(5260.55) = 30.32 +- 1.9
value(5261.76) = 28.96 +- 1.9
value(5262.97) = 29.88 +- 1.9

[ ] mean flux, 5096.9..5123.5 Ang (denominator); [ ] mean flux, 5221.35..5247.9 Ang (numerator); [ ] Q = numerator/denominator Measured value 1.18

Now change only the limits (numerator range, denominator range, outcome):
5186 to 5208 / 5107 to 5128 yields 1.10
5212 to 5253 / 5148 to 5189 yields 1.02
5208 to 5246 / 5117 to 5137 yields 1.15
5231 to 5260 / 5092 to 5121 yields 1.18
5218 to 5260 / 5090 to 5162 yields 1.12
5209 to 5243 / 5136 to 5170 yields 1.05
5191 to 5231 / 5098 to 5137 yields 1.09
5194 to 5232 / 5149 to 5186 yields 0.96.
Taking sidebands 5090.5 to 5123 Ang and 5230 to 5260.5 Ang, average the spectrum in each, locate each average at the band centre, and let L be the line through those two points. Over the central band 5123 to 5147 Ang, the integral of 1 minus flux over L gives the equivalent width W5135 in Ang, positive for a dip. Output -0.74 Ang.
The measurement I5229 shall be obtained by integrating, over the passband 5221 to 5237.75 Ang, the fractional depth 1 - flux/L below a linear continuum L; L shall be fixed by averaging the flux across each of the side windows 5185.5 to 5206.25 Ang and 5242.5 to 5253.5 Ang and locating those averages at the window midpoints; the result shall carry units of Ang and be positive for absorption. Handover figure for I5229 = -0.4 Ang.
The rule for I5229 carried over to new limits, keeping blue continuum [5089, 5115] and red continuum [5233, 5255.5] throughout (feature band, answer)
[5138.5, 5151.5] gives -0.7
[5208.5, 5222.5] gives 0.3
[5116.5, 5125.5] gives 0.6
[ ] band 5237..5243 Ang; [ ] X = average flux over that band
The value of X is 29.4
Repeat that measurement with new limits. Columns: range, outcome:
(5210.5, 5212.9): 26.9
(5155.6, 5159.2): 26.5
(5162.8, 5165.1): 25.9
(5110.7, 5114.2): 22.9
